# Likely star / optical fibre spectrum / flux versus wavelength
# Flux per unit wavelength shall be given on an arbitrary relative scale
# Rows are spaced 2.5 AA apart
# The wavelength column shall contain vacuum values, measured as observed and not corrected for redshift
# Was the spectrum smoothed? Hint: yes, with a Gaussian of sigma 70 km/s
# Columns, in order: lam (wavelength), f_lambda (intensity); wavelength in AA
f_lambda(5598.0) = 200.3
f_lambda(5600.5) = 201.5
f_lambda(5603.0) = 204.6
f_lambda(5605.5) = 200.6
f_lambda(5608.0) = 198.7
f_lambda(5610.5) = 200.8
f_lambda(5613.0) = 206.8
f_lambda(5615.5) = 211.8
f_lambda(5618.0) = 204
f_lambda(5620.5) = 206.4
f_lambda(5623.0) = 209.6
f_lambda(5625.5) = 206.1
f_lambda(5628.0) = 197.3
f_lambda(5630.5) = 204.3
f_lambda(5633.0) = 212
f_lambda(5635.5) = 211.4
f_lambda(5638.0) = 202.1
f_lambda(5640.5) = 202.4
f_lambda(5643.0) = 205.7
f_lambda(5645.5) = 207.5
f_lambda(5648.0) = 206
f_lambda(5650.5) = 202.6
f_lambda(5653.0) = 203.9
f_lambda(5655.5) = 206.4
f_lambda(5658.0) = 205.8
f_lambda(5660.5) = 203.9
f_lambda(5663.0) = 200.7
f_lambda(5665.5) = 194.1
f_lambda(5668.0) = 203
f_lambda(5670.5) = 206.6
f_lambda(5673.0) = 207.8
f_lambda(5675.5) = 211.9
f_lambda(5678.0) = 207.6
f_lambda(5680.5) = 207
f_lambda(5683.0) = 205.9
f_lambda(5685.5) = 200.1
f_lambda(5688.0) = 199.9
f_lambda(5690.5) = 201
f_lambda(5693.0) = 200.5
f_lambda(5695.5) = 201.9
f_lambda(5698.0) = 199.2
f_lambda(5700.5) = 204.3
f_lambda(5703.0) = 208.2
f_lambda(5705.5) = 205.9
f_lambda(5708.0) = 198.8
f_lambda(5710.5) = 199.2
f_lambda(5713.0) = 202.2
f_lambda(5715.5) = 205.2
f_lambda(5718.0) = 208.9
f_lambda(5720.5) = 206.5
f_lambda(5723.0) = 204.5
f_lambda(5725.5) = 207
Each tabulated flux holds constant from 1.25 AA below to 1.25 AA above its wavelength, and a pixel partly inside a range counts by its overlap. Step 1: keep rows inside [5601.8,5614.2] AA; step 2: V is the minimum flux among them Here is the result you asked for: 198.7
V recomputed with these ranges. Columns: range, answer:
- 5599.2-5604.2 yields 201.5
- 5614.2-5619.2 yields 204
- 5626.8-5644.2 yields 197.3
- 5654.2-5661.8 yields 203.9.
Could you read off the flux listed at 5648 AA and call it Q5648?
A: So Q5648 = 206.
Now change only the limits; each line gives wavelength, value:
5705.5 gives 205.9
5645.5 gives 207.5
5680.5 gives 207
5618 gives 204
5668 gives 203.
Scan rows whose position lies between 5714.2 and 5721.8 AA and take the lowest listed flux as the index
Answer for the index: 205.2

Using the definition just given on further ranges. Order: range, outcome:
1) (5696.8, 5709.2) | 198.8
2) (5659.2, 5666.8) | 194.1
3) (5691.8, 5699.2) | 199.2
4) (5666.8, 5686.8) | 200.1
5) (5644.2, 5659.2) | 202.6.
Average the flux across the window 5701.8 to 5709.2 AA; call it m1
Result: 204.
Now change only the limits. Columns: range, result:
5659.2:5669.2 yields 200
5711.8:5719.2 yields 205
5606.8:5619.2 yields 204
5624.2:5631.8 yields 203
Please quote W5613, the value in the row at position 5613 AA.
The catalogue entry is 206.8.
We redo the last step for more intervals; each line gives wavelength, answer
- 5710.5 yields 199.2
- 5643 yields 205.7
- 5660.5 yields 203.9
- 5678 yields 207.6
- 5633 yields 212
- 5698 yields 199.2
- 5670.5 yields 206.6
